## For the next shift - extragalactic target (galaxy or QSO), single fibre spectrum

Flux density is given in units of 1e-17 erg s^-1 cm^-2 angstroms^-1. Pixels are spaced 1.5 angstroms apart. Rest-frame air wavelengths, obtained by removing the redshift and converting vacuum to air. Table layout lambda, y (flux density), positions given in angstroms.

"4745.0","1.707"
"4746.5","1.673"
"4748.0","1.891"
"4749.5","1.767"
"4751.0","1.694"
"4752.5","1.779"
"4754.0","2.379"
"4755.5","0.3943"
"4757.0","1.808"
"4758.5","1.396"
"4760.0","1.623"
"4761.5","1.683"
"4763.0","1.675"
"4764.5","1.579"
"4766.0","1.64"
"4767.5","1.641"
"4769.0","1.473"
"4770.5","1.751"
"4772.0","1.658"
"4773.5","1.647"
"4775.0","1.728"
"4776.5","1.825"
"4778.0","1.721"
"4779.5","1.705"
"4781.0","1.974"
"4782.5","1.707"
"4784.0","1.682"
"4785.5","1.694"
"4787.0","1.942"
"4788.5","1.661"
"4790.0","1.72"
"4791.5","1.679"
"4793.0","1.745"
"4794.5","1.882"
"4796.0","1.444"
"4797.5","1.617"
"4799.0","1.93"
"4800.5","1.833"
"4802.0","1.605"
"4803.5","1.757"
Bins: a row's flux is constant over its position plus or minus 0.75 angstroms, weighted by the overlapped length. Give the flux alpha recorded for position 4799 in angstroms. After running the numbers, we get 1.93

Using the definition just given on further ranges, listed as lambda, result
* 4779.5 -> 1.705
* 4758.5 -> 1.396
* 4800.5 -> 1.833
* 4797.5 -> 1.617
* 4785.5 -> 1.694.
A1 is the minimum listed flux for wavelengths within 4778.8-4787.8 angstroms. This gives 1.682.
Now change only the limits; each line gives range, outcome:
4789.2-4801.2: 1.444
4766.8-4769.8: 1.473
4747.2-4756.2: 0.3943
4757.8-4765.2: 1.396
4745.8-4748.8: 1.673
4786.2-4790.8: 1.661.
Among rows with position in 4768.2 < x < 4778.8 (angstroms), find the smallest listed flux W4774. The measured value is 1.473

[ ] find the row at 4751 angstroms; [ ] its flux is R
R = 1.694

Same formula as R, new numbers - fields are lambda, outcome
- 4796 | 1.444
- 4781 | 1.974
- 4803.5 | 1.757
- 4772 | 1.658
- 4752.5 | 1.779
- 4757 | 1.808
